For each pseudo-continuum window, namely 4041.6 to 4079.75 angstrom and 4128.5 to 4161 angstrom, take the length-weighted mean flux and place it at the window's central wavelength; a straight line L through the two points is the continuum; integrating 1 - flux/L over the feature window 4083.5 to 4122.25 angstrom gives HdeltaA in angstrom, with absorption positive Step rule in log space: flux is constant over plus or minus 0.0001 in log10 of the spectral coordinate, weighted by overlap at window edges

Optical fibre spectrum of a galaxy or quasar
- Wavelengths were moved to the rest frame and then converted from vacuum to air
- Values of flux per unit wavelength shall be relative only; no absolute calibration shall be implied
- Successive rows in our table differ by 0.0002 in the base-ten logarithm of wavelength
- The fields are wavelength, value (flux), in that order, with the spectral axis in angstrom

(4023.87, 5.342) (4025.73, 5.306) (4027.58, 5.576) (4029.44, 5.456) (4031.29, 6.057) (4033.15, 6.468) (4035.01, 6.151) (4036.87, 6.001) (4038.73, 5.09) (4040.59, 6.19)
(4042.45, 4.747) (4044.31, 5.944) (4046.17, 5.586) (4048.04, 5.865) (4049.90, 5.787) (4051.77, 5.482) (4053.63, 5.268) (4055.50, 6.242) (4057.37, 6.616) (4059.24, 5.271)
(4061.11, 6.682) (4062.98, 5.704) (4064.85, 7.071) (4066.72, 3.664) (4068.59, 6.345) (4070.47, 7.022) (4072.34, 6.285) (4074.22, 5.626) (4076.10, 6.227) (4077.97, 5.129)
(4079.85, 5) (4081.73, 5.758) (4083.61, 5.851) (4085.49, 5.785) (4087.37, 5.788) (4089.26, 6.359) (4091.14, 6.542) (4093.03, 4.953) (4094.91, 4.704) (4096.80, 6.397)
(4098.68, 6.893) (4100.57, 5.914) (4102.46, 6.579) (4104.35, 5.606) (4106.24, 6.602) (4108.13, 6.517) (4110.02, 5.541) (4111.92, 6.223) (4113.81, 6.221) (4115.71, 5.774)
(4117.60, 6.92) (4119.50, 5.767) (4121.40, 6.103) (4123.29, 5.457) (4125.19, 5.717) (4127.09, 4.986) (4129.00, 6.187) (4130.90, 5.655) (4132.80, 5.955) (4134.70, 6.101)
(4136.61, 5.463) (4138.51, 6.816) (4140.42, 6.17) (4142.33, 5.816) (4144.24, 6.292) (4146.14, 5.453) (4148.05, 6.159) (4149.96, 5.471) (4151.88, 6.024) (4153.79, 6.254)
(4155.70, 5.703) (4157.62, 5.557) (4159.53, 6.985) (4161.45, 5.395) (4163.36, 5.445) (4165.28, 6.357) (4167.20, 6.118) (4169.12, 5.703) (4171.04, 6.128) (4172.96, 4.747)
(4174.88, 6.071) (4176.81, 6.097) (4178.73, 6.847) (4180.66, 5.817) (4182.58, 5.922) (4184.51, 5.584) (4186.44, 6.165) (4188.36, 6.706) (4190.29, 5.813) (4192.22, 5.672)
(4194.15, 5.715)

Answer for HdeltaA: -1.0 angstrom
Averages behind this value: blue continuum 5.81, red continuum 5.99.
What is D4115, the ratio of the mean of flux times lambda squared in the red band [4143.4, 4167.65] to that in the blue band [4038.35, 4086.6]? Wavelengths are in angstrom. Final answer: 1.07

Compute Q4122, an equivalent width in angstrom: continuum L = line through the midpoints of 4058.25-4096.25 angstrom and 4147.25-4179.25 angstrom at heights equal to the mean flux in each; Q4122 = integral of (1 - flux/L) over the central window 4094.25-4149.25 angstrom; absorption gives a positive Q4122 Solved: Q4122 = -1.3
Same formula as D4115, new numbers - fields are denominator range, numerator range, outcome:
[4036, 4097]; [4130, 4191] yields 1.08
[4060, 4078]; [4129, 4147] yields 1.03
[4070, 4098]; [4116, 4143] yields 1.04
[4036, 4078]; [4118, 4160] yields 1.05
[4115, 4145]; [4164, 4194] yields 1.03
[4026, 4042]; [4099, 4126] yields 1.09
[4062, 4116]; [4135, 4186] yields 1.04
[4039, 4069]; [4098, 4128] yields 1.08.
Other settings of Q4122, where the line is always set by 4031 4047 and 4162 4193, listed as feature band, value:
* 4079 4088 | 0.3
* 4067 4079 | -0.3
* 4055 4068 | -0.2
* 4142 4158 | 0.1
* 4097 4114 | -1.1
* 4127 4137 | 0.2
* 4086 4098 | 0.1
